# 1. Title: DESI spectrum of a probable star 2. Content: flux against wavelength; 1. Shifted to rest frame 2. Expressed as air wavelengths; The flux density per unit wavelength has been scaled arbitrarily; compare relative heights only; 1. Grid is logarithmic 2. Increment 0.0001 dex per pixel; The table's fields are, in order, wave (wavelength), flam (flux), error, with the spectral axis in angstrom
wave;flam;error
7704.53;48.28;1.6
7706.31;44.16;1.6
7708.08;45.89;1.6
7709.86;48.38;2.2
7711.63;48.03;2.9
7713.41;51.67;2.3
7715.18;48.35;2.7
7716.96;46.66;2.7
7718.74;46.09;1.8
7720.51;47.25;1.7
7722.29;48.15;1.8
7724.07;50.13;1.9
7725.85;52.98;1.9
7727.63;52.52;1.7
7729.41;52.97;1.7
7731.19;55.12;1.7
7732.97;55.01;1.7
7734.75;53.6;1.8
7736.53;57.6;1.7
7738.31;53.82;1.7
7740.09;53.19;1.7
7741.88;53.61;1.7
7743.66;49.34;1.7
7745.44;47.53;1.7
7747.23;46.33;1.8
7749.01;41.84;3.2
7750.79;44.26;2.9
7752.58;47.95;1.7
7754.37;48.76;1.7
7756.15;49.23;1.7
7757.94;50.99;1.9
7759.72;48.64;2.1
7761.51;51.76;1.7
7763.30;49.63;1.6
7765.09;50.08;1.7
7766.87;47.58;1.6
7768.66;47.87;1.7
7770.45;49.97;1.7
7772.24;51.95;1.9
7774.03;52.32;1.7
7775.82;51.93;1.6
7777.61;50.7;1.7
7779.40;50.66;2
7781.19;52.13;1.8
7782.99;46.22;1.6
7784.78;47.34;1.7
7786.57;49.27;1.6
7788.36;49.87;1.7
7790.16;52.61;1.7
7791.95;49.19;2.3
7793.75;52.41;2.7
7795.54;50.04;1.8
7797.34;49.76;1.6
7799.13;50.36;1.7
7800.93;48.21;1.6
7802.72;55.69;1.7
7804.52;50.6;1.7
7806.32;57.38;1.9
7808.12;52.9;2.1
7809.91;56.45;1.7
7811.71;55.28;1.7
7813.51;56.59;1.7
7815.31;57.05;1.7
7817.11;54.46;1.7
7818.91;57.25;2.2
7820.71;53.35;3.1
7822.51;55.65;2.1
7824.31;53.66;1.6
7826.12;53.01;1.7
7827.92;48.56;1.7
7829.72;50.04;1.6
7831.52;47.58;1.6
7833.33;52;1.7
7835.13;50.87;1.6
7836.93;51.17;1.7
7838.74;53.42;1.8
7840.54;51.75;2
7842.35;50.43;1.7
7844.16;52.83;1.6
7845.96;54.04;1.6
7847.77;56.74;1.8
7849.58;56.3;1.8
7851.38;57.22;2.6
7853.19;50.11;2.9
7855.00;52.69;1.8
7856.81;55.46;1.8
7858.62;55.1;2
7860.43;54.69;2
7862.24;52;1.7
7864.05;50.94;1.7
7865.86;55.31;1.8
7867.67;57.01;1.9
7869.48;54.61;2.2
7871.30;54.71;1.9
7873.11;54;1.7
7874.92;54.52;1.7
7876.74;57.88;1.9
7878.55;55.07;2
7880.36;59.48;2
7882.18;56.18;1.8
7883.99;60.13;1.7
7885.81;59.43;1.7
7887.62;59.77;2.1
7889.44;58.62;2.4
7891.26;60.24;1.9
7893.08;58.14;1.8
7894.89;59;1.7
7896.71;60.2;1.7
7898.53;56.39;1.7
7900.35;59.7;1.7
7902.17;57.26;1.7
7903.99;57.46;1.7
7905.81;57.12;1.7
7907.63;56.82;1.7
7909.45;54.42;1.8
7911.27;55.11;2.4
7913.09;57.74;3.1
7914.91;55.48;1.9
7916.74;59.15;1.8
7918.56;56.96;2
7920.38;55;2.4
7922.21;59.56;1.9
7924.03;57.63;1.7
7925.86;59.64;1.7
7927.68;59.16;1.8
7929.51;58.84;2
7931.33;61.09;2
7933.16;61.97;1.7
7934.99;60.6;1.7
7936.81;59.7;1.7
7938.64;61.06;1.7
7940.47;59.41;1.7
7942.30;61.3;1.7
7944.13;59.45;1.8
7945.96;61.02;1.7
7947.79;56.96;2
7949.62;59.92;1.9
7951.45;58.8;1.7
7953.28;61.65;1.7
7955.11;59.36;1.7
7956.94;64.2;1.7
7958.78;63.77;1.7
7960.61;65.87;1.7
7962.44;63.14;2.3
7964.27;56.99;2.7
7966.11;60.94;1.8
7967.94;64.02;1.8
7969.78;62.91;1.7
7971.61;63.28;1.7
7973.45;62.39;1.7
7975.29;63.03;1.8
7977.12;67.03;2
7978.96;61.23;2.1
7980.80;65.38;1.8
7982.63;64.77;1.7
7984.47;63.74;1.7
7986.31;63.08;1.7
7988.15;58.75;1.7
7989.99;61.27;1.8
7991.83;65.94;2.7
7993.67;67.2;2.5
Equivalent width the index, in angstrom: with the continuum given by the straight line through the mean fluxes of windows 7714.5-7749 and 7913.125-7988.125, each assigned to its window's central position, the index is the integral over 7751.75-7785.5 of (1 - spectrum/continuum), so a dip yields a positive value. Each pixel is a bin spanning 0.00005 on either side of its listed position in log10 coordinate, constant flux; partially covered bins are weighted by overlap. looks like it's 1.8 angstrom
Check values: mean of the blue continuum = 50.8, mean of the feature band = 49.8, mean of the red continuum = 60.9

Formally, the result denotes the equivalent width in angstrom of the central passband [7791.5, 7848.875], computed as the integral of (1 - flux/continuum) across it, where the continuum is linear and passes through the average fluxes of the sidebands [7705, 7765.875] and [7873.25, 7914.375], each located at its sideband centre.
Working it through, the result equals 1.2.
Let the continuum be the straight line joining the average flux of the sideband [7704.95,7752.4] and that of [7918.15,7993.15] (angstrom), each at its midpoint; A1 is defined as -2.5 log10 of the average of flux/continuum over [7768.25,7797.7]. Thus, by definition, 0.05 mag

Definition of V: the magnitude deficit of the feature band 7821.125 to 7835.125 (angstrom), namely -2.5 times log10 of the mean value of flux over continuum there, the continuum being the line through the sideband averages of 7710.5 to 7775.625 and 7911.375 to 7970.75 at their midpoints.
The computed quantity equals 0.06 mag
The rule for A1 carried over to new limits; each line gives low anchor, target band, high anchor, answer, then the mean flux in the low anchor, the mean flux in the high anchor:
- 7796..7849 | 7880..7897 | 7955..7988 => -0.03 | 53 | 63.1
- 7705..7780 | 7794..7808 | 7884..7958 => 0.02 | 49.9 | 58.9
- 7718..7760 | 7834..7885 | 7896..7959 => 0.03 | 50.3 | 58.9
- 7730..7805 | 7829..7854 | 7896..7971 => 0.04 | 50.4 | 59.5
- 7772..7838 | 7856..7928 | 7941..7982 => 0.01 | 52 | 61.9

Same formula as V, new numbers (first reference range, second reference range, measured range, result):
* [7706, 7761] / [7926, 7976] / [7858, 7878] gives 0.042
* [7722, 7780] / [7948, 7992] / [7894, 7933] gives 0.028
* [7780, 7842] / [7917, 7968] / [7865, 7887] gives -0.009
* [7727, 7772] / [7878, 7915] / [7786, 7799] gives 0.044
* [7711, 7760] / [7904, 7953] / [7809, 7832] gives -0.001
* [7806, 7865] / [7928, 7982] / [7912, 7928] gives 0.027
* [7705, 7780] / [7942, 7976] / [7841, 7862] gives 0.034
